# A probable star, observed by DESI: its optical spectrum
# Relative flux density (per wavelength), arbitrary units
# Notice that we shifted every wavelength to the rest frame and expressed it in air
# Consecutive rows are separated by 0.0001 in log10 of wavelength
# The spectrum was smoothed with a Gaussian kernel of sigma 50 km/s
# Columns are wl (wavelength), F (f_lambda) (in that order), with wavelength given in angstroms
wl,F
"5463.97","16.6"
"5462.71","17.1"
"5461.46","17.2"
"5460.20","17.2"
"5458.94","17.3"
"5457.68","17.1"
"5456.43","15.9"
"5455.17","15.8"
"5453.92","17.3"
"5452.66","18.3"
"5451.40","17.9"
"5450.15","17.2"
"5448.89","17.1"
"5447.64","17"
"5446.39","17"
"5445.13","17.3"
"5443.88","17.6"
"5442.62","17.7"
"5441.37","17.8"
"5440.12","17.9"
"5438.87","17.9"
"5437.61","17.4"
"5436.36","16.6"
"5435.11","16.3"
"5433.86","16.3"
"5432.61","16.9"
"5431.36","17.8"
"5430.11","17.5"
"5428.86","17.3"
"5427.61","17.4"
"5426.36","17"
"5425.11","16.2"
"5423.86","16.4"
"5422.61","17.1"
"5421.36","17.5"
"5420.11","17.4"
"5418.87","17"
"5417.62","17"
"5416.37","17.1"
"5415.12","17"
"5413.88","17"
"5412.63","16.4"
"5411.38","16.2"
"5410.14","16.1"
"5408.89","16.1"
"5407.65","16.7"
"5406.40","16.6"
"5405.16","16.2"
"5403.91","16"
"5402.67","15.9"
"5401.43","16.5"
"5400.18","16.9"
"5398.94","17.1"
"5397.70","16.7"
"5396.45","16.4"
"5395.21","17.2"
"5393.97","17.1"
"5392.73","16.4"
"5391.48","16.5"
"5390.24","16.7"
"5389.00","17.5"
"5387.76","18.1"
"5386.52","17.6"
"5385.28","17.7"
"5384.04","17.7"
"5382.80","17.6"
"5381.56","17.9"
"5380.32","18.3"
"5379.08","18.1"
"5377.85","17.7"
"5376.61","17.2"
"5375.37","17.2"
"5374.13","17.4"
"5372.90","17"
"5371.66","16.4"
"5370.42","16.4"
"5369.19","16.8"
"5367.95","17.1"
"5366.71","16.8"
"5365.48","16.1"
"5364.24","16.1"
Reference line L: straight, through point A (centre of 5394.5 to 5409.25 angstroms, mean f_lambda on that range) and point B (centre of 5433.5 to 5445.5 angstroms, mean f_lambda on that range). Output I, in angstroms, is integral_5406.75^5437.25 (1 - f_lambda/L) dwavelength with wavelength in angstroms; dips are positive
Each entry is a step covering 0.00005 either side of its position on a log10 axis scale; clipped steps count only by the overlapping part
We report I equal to 0.2 angstroms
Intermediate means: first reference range 16.5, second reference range 17.3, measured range 16.8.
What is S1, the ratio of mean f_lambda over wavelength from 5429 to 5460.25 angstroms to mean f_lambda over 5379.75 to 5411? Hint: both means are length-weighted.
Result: 1.0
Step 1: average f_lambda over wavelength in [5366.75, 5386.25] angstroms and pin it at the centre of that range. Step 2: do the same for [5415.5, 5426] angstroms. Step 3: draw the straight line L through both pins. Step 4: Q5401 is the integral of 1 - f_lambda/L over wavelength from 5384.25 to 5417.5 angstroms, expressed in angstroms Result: 0.7 angstroms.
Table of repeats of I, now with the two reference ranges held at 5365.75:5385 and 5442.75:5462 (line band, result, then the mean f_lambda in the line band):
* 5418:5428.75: 0.12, 17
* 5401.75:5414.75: 0.68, 16.3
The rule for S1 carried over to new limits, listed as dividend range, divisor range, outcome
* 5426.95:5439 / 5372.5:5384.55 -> 0.97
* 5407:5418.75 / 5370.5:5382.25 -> 0.95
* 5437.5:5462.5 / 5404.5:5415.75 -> 1.05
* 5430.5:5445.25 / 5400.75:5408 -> 1.06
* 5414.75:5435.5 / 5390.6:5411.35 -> 1.03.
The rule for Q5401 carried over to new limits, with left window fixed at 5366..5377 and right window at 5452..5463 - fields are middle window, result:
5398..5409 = 0.3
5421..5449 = -0.3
